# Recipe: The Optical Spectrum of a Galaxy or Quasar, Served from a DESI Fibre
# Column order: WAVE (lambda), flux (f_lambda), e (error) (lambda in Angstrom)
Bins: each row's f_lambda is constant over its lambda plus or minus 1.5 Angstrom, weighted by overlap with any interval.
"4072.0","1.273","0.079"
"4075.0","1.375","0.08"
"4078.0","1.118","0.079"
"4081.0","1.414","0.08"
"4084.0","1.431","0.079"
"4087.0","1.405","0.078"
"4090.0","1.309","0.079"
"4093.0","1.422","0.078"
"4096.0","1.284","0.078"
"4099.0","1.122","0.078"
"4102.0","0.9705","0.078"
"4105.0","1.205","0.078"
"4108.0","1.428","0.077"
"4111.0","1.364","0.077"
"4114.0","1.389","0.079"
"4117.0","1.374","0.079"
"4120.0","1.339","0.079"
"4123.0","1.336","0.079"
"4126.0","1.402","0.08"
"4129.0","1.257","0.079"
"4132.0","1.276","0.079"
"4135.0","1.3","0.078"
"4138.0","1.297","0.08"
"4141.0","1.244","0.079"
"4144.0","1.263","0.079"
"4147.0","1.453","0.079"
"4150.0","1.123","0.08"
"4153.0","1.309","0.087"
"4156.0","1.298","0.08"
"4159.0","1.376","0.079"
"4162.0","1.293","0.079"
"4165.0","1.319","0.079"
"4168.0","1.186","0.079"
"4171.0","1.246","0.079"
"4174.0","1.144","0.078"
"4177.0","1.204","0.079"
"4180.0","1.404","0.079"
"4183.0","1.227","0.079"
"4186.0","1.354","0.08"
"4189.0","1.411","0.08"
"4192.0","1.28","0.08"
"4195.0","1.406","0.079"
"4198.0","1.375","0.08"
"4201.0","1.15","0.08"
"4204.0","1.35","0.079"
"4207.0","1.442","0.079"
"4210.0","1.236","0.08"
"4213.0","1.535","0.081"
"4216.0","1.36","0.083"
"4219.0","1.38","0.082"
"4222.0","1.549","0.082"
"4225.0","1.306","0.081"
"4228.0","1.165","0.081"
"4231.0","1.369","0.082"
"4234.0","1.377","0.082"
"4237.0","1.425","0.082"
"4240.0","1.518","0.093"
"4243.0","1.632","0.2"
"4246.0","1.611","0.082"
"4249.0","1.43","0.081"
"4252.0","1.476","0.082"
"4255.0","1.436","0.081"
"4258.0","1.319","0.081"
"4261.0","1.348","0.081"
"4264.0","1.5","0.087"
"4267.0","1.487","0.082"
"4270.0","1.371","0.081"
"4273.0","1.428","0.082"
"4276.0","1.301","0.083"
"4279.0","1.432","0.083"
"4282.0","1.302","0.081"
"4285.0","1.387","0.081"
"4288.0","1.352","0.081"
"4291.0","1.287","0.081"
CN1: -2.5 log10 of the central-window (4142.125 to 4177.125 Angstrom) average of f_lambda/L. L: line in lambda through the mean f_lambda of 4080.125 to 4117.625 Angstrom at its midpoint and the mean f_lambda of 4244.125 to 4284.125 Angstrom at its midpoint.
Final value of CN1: 0.07 mag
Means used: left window 1.31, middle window 1.27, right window 1.42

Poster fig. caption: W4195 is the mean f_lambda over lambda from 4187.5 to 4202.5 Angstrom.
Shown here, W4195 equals 1.32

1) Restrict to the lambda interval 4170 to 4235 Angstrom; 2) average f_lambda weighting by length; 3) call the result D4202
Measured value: 1.33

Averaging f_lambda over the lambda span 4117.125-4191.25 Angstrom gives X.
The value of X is 1.3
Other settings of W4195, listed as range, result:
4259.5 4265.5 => 1.42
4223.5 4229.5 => 1.24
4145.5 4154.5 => 1.29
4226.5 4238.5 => 1.33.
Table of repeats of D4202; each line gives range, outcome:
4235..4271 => 1.46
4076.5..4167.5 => 1.3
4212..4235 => 1.38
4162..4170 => 1.26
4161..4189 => 1.27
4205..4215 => 1.4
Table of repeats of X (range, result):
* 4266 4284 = 1.38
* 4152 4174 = 1.28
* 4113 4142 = 1.32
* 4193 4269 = 1.41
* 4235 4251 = 1.52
